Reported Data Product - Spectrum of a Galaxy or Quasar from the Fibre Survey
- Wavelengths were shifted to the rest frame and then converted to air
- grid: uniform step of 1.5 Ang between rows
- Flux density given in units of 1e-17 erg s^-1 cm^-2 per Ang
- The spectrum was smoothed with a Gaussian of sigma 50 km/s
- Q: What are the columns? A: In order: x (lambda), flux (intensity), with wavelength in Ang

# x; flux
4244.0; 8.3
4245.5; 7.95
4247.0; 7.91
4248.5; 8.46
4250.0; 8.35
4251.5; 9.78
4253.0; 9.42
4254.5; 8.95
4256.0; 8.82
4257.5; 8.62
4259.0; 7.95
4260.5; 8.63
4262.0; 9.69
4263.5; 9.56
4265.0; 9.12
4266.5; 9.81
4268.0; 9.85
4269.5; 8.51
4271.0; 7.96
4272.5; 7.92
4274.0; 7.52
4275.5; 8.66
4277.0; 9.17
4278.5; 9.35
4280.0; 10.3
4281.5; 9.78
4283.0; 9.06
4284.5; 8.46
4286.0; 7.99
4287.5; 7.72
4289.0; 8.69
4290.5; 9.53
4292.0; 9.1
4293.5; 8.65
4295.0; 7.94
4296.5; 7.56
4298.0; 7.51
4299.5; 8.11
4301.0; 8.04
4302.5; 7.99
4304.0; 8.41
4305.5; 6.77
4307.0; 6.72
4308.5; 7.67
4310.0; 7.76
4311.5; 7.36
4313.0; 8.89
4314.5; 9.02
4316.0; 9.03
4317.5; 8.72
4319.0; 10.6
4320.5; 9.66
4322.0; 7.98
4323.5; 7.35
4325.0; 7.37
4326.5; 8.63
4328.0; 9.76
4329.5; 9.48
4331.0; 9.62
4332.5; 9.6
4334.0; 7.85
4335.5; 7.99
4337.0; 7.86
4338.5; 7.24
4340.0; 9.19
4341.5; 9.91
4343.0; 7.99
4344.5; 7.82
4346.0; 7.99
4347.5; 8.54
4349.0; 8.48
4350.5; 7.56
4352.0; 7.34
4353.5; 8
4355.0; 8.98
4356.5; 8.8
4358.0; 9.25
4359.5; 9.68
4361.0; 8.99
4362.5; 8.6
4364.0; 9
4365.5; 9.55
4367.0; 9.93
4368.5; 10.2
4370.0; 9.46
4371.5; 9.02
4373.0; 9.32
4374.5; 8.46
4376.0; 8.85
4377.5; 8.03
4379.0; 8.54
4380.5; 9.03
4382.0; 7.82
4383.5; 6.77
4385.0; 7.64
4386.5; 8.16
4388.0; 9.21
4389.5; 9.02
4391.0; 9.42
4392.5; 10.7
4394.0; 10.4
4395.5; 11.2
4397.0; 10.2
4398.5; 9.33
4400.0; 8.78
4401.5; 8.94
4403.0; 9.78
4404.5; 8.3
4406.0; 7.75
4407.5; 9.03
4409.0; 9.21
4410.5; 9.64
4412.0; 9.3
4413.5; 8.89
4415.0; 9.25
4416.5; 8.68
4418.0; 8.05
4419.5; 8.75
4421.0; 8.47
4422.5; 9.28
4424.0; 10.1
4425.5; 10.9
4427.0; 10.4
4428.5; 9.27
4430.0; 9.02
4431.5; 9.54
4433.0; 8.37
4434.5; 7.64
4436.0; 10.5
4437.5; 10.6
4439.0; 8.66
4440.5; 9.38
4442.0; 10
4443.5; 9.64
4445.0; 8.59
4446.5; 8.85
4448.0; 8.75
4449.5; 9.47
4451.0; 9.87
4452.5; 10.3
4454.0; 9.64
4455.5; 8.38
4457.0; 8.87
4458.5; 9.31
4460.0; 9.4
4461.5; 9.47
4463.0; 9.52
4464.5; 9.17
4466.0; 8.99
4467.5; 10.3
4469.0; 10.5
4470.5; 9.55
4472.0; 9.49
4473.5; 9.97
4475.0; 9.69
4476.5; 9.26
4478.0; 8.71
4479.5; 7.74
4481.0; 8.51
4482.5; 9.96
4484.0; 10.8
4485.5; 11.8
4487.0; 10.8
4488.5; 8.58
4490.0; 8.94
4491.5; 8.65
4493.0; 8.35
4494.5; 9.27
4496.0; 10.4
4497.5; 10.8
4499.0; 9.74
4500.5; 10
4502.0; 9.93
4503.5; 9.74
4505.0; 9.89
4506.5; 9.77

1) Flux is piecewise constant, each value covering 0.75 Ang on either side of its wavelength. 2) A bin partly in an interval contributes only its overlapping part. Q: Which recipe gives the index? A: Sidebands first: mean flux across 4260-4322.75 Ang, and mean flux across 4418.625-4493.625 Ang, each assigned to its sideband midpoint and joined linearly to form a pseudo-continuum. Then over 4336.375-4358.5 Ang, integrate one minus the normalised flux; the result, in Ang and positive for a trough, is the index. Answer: 1.4 Ang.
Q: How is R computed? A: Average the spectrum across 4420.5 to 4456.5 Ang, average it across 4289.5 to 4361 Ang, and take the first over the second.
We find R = 1.12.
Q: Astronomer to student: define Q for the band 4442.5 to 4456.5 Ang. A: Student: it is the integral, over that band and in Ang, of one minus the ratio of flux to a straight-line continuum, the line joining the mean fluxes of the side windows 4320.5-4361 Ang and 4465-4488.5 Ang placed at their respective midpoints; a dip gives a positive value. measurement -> 0.26 Ang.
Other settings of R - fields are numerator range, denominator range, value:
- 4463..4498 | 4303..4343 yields 1.13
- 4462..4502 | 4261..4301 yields 1.10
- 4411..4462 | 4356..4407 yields 1.02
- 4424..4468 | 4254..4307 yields 1.10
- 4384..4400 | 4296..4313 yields 1.23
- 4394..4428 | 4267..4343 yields 1.09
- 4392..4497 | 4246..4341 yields 1.09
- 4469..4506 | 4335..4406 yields 1.09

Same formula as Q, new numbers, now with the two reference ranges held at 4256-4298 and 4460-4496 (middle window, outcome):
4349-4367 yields 0.6 Ang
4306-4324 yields 1.0 Ang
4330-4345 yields 0.7 Ang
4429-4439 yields 0.1 Ang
